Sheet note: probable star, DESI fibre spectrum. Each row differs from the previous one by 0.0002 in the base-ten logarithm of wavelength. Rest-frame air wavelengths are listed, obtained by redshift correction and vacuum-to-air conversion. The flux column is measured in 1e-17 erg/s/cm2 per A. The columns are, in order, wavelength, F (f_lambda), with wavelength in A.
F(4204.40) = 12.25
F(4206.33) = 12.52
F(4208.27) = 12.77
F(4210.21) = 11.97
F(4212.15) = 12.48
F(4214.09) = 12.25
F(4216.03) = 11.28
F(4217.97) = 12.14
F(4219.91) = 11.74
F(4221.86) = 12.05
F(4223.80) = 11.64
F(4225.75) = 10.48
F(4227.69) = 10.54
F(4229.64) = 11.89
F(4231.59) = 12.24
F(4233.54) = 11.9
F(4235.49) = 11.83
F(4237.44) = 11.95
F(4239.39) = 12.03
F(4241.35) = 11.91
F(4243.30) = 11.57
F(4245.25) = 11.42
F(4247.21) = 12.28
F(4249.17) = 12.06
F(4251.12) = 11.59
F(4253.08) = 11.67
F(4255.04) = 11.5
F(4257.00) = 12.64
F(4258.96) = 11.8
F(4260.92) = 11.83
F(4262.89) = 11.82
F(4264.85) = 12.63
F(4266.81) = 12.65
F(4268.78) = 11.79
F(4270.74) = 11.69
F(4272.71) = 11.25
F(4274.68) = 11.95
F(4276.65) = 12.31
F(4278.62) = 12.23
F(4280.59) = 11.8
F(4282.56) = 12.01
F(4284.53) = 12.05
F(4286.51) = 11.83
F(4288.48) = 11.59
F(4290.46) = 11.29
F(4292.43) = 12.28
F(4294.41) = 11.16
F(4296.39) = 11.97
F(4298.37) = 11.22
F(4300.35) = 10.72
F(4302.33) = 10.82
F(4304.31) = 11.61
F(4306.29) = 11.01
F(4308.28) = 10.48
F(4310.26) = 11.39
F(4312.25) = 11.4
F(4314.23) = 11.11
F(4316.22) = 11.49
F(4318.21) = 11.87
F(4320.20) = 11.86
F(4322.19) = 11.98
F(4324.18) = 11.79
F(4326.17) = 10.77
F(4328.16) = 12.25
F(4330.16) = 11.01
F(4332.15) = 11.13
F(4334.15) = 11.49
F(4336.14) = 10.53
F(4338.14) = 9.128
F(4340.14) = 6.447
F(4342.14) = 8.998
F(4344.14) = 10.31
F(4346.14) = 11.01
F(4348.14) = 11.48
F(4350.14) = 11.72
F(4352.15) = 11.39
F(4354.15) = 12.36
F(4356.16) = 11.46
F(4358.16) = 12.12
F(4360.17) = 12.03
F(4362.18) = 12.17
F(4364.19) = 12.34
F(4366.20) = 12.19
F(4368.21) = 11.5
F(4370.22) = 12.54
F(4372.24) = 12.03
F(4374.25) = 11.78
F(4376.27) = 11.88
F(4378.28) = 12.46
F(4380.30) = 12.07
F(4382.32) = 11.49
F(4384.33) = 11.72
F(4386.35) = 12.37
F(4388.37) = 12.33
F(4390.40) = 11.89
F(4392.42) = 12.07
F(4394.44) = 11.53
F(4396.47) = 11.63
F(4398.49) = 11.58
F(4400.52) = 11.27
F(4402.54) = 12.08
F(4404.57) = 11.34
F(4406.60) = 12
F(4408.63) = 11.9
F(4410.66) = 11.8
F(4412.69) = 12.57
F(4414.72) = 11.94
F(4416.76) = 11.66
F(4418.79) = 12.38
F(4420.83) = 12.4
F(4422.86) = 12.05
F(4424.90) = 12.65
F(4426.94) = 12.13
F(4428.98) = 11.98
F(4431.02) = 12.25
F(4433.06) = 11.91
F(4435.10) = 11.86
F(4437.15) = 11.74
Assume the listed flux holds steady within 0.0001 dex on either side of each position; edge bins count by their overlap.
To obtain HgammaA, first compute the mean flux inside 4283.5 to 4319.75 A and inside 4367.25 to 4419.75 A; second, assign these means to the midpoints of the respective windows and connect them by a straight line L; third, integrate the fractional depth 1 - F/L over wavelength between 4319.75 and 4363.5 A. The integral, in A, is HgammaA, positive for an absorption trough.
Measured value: 2.1 A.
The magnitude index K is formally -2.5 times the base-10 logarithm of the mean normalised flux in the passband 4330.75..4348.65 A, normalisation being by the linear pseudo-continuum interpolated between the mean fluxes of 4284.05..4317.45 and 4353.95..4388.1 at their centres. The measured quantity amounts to 0.169 mag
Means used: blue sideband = 11.4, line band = 10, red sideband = 12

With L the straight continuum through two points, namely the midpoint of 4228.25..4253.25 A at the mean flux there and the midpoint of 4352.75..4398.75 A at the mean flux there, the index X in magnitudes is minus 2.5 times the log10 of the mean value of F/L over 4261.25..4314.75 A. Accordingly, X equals 0.024 mag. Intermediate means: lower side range 11.9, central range 11.6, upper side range 12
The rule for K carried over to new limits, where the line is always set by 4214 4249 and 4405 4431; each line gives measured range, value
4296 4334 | 0.051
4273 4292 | -0.005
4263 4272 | -0.031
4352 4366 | -0.004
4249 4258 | -0.011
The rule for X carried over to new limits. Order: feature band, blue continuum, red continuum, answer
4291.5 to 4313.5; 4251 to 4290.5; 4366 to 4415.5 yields 0.061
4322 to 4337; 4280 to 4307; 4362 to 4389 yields 0.039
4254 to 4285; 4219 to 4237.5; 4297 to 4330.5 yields -0.047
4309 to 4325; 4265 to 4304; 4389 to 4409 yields 0.013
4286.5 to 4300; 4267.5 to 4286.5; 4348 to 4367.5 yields 0.032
